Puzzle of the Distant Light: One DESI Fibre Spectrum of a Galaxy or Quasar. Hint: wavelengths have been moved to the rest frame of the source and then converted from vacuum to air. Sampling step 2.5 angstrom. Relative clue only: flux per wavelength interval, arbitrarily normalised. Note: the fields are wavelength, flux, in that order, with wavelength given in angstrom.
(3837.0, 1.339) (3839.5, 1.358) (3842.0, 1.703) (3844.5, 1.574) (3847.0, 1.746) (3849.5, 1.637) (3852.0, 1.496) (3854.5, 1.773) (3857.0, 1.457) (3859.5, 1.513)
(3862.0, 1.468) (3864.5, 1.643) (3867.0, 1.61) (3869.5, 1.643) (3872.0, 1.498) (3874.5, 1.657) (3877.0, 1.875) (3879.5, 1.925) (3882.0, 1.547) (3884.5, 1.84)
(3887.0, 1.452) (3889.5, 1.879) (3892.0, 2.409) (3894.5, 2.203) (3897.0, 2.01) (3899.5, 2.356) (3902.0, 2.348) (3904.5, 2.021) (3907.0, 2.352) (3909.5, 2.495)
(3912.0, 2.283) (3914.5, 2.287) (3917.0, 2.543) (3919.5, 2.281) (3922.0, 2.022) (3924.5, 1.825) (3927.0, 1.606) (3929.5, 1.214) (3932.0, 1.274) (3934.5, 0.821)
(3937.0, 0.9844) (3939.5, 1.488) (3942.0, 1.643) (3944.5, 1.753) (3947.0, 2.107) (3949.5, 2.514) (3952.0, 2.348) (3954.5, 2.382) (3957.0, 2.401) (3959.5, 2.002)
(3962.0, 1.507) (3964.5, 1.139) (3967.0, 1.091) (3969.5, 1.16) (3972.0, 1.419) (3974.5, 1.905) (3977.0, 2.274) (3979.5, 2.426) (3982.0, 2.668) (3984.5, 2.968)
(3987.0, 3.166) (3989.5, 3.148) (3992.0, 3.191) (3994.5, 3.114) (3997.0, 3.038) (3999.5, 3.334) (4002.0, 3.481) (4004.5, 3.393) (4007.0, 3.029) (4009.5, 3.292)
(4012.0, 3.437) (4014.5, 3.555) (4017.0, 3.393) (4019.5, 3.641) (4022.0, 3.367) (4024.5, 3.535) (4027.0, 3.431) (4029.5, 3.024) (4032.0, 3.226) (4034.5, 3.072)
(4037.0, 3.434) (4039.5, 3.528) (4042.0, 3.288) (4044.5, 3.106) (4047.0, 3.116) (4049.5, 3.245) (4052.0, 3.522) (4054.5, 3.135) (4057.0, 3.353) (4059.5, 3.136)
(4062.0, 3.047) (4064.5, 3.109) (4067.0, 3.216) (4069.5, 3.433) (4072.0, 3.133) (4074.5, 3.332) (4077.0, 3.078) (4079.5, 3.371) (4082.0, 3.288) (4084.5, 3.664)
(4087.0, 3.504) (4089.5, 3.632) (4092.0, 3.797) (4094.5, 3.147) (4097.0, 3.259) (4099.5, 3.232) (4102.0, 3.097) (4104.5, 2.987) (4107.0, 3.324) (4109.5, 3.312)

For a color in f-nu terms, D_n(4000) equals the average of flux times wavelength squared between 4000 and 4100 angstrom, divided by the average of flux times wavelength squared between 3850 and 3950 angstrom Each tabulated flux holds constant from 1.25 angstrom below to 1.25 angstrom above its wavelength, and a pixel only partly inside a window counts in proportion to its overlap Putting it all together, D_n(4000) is 1.97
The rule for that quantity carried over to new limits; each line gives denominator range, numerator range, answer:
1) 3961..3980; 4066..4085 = 2.19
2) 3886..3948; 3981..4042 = 1.80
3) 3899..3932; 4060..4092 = 1.73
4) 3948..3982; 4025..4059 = 1.77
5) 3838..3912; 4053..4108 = 2.00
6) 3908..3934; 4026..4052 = 1.77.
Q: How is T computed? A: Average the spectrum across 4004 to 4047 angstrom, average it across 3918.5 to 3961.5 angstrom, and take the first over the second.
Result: 1.9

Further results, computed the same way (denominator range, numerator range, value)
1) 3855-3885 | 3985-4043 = 2.02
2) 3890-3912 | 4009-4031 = 1.51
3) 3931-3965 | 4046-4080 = 1.84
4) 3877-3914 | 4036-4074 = 1.57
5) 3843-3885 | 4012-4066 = 2.02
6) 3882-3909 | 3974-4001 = 1.38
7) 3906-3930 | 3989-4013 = 1.53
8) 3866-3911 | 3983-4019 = 1.67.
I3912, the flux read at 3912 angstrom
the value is 2.283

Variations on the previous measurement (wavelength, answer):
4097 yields 3.259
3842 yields 1.703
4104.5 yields 2.987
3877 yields 1.875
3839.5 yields 1.358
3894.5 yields 2.203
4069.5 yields 3.433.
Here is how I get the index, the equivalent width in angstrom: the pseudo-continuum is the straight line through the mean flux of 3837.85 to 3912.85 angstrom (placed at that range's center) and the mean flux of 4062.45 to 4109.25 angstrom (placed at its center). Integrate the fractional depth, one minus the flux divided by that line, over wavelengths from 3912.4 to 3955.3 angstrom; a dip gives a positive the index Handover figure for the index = 7.6 angstrom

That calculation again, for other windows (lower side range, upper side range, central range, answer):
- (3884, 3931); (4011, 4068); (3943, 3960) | 1.8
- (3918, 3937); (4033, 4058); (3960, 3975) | 5.3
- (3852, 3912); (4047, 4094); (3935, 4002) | 9.3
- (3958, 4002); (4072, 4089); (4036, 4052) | -1.6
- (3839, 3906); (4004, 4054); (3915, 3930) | 1.9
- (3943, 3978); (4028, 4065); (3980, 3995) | -4.7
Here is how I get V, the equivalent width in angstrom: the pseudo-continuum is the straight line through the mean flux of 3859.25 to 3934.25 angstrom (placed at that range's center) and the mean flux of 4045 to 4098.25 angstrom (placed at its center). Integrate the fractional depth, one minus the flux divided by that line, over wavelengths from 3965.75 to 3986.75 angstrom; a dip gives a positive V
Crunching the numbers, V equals 4.2 angstrom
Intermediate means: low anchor 1.89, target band 2.04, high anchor 3.31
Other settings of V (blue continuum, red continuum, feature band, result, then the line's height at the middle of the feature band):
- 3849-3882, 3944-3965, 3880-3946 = -1.4 angstrom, 1.86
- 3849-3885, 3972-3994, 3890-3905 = -2.5 angstrom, 1.9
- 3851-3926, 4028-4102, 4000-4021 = -3.9 angstrom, 2.87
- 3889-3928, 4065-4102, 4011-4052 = -4.7 angstrom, 3.01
